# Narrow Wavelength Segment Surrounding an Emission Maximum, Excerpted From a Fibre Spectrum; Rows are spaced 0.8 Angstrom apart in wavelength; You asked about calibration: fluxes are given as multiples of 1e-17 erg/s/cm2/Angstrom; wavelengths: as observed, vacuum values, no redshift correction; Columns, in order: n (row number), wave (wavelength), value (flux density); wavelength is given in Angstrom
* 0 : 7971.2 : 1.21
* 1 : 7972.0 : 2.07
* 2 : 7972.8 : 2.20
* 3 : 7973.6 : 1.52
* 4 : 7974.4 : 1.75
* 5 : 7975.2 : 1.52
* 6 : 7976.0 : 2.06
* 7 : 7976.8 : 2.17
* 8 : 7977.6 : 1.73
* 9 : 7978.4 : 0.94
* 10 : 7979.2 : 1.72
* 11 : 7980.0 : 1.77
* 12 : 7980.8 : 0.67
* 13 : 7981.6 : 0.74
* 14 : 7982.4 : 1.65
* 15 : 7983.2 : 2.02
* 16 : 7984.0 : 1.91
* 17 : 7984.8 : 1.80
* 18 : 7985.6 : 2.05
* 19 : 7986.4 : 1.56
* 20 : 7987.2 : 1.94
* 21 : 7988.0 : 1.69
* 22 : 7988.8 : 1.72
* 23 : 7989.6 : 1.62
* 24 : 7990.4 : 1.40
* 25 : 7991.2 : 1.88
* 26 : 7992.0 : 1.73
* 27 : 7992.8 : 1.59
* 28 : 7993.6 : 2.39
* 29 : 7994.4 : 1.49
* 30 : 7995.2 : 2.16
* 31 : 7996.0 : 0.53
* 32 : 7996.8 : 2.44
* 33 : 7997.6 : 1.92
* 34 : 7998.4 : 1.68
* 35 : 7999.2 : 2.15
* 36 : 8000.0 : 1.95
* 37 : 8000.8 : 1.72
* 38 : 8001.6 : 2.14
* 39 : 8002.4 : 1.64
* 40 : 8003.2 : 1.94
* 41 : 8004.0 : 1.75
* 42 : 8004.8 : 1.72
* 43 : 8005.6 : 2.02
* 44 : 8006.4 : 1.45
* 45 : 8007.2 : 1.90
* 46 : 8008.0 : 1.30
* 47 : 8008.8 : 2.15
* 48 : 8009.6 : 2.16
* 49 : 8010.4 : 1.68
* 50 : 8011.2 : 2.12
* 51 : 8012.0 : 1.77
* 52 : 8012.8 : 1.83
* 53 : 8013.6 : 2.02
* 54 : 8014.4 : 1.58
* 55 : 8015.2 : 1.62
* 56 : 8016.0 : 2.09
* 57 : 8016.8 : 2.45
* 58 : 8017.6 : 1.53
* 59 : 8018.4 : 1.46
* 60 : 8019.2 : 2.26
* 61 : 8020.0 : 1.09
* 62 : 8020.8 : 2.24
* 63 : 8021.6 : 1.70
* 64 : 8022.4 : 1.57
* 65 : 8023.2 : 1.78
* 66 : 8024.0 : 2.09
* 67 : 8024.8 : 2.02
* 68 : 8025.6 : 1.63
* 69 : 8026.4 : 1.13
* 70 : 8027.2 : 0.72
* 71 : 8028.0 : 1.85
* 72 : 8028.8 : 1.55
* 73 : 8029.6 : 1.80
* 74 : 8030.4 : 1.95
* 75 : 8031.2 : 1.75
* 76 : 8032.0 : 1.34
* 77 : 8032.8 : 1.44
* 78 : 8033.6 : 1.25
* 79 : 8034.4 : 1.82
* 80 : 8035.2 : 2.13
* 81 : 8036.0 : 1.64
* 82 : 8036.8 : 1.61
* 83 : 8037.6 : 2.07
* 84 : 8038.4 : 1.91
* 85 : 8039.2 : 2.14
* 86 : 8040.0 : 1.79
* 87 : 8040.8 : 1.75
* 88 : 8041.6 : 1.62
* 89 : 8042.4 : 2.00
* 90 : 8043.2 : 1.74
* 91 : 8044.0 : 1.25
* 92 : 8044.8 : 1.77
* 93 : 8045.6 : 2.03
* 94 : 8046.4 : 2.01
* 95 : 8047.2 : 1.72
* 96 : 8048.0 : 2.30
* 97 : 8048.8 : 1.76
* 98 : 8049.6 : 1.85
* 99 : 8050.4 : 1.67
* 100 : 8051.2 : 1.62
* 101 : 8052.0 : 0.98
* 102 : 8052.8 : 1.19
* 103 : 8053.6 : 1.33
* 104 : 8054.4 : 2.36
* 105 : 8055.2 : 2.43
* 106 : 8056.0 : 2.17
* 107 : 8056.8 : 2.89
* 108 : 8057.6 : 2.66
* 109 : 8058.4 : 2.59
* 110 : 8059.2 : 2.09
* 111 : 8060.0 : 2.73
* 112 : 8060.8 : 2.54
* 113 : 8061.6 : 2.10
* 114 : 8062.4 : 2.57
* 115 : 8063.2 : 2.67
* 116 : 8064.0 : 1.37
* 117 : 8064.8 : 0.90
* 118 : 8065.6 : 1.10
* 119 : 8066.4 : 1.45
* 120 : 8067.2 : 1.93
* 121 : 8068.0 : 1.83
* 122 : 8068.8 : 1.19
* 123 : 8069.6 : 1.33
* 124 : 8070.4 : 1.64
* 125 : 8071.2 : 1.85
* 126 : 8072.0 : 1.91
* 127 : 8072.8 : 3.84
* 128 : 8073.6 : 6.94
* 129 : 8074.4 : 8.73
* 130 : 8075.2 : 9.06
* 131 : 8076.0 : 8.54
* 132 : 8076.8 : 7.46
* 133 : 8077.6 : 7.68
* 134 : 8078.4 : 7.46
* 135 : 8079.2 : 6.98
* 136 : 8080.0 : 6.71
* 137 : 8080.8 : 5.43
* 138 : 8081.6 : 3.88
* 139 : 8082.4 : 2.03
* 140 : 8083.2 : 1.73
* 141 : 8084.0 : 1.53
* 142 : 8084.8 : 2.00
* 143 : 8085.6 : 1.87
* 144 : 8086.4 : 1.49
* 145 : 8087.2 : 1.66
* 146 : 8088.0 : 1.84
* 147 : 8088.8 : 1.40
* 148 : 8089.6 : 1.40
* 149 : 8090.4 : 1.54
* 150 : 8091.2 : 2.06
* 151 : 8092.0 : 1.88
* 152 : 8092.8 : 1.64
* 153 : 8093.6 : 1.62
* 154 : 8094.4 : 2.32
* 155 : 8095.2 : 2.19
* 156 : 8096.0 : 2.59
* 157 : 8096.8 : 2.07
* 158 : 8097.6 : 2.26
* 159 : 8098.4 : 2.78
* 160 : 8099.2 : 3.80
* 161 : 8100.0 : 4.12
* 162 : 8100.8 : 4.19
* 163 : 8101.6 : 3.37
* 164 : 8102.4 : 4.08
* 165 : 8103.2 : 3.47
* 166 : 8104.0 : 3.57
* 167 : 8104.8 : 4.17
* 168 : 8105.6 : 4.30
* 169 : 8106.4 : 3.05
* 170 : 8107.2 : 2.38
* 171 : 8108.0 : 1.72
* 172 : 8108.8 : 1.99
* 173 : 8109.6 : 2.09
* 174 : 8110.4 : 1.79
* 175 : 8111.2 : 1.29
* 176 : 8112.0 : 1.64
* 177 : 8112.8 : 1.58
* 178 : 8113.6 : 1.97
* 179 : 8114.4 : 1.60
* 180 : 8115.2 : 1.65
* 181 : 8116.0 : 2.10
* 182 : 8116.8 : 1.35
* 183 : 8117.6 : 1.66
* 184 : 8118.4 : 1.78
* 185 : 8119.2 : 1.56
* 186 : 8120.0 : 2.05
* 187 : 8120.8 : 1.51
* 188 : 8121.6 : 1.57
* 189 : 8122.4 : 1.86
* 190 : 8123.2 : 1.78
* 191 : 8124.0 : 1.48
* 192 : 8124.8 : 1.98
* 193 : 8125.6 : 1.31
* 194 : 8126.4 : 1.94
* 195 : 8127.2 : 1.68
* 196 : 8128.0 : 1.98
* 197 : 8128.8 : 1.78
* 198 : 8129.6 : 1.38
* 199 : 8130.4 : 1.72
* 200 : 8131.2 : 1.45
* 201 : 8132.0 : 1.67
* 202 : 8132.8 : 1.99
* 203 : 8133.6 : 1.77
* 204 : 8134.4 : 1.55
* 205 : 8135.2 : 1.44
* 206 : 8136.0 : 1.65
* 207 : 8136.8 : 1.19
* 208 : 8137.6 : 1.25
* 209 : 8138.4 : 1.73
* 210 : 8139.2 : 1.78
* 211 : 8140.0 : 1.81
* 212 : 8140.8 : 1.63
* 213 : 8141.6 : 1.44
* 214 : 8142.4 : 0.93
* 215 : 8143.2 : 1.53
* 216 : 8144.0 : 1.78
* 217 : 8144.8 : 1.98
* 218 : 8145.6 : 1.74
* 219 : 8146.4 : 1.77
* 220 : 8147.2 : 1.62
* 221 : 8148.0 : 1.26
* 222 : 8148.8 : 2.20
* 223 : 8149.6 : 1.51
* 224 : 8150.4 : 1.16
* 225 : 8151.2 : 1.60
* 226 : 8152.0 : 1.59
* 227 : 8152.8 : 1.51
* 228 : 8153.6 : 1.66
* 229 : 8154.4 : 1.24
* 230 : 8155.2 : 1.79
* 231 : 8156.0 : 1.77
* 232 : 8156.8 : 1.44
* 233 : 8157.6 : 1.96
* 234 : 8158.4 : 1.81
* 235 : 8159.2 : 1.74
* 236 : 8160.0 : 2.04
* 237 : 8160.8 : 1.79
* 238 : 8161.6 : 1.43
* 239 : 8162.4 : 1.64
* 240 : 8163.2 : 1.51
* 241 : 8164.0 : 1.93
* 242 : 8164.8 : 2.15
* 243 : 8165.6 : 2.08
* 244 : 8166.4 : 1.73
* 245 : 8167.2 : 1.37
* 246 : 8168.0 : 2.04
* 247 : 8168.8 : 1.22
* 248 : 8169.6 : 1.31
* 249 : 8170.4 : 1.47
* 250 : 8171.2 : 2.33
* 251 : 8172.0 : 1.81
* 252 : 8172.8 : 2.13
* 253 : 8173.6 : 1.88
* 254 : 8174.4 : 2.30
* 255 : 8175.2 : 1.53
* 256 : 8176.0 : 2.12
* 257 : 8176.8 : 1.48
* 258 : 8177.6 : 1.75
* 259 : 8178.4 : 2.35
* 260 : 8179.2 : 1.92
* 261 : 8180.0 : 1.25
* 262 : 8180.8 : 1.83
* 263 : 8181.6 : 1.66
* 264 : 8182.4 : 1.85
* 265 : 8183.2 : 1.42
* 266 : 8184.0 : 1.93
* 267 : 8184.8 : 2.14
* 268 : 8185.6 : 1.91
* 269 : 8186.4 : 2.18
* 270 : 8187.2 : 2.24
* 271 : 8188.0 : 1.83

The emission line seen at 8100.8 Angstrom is [N II] 6583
